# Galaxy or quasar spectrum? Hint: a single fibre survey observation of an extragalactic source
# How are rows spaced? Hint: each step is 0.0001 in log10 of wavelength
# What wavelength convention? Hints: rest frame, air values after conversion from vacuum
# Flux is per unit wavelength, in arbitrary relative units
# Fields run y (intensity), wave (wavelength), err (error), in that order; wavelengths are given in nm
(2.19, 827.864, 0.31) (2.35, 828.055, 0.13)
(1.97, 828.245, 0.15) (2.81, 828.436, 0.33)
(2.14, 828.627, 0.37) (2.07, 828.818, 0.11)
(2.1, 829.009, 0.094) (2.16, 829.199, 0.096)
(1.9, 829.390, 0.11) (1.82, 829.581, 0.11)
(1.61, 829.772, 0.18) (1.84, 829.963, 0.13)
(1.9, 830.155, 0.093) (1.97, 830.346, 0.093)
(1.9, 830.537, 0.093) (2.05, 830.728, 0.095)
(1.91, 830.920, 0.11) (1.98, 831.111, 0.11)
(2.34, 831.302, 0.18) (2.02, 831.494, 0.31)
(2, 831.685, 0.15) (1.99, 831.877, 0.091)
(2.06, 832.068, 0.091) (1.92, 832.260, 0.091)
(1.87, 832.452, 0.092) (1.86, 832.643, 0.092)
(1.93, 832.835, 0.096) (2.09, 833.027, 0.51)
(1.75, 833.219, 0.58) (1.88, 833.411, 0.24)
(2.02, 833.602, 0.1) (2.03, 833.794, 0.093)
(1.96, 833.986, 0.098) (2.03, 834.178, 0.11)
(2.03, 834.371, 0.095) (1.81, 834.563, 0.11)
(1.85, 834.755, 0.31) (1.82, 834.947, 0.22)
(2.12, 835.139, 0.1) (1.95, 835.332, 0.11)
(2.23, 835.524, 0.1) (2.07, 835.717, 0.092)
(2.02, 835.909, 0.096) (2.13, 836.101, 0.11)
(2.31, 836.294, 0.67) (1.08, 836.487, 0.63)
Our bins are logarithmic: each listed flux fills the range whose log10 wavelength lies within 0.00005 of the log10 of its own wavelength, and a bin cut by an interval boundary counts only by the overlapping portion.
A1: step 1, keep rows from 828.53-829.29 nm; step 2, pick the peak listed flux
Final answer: 2.16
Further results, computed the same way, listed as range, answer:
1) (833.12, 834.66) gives 2.03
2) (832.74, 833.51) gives 2.09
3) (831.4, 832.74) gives 2.06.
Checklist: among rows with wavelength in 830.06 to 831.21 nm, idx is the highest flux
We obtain 2.05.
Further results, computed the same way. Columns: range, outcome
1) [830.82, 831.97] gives 2.34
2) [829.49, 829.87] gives 1.82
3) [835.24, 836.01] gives 2.23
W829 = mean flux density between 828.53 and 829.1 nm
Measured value 2.1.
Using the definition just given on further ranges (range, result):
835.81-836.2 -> 2.08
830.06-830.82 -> 1.96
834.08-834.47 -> 2.02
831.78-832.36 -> 1.99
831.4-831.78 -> 2.01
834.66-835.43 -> 1.94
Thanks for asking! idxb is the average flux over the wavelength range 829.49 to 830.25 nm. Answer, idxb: 1.79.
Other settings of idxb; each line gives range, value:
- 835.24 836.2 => 2.08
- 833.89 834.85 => 1.94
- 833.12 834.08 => 1.93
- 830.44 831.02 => 1.95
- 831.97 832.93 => 1.93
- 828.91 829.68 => 2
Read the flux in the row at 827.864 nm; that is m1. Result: 2.19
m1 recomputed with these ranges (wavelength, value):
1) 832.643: 1.86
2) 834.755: 1.85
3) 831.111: 1.98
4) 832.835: 1.93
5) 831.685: 2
